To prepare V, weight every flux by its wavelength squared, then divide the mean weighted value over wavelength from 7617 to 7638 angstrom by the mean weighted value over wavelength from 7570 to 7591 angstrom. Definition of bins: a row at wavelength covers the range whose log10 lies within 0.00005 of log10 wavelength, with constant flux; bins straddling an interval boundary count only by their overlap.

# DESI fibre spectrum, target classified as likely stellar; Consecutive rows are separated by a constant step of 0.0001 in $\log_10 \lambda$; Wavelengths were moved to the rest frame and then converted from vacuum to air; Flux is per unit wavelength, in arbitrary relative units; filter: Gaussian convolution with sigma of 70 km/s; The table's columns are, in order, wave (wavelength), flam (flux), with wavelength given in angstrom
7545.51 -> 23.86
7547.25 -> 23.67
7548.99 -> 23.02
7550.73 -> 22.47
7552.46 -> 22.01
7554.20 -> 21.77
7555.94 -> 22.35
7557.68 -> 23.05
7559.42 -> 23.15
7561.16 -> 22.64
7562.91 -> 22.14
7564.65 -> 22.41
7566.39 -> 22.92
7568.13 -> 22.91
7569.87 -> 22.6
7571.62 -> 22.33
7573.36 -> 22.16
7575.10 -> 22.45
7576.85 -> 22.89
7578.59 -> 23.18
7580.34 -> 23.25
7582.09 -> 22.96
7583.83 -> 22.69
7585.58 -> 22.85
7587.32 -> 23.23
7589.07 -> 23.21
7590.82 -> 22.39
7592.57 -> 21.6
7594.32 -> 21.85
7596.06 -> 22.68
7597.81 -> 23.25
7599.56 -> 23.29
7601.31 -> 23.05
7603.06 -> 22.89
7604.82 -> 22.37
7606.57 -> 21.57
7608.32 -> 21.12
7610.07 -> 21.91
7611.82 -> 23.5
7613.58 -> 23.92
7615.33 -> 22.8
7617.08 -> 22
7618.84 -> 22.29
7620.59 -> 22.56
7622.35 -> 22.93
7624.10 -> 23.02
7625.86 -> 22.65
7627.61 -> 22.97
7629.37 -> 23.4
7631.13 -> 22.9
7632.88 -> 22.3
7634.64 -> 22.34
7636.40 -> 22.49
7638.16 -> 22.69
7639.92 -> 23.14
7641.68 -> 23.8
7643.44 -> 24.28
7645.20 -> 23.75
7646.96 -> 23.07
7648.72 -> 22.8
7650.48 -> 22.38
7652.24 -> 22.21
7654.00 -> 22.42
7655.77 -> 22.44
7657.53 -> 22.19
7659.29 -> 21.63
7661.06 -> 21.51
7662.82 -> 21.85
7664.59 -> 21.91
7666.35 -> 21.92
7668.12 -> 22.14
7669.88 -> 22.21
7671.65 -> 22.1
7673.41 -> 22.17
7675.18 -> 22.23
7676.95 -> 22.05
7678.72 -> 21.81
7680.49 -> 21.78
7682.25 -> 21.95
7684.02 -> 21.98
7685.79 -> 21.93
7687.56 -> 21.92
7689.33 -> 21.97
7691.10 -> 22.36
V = 1.01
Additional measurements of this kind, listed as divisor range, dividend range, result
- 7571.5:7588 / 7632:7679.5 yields 1.00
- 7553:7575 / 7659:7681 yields 1.00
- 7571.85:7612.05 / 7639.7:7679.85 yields 1.01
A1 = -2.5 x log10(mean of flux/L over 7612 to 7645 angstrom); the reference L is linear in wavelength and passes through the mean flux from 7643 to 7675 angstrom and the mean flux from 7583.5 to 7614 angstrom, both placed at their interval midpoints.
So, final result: -0.02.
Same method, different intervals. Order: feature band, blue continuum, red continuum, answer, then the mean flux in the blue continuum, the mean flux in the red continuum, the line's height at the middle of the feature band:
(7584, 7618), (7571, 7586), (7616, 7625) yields 0.00 mag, 22.8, 22.6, 22.7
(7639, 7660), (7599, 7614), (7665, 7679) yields -0.03 mag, 22.6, 22.1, 22.2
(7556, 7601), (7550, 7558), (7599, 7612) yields -0.02 mag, 22.3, 22.4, 22.3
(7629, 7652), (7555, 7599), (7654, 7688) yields -0.04 mag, 22.7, 22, 22.2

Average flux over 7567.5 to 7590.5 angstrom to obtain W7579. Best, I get 22.8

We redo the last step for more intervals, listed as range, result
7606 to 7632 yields 22.6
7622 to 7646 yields 23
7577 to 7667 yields 22.7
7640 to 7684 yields 22.4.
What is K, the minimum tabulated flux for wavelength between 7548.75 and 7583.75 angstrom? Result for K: 21.77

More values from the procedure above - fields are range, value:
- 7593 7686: 21.12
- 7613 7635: 22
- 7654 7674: 21.51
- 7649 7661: 21.63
